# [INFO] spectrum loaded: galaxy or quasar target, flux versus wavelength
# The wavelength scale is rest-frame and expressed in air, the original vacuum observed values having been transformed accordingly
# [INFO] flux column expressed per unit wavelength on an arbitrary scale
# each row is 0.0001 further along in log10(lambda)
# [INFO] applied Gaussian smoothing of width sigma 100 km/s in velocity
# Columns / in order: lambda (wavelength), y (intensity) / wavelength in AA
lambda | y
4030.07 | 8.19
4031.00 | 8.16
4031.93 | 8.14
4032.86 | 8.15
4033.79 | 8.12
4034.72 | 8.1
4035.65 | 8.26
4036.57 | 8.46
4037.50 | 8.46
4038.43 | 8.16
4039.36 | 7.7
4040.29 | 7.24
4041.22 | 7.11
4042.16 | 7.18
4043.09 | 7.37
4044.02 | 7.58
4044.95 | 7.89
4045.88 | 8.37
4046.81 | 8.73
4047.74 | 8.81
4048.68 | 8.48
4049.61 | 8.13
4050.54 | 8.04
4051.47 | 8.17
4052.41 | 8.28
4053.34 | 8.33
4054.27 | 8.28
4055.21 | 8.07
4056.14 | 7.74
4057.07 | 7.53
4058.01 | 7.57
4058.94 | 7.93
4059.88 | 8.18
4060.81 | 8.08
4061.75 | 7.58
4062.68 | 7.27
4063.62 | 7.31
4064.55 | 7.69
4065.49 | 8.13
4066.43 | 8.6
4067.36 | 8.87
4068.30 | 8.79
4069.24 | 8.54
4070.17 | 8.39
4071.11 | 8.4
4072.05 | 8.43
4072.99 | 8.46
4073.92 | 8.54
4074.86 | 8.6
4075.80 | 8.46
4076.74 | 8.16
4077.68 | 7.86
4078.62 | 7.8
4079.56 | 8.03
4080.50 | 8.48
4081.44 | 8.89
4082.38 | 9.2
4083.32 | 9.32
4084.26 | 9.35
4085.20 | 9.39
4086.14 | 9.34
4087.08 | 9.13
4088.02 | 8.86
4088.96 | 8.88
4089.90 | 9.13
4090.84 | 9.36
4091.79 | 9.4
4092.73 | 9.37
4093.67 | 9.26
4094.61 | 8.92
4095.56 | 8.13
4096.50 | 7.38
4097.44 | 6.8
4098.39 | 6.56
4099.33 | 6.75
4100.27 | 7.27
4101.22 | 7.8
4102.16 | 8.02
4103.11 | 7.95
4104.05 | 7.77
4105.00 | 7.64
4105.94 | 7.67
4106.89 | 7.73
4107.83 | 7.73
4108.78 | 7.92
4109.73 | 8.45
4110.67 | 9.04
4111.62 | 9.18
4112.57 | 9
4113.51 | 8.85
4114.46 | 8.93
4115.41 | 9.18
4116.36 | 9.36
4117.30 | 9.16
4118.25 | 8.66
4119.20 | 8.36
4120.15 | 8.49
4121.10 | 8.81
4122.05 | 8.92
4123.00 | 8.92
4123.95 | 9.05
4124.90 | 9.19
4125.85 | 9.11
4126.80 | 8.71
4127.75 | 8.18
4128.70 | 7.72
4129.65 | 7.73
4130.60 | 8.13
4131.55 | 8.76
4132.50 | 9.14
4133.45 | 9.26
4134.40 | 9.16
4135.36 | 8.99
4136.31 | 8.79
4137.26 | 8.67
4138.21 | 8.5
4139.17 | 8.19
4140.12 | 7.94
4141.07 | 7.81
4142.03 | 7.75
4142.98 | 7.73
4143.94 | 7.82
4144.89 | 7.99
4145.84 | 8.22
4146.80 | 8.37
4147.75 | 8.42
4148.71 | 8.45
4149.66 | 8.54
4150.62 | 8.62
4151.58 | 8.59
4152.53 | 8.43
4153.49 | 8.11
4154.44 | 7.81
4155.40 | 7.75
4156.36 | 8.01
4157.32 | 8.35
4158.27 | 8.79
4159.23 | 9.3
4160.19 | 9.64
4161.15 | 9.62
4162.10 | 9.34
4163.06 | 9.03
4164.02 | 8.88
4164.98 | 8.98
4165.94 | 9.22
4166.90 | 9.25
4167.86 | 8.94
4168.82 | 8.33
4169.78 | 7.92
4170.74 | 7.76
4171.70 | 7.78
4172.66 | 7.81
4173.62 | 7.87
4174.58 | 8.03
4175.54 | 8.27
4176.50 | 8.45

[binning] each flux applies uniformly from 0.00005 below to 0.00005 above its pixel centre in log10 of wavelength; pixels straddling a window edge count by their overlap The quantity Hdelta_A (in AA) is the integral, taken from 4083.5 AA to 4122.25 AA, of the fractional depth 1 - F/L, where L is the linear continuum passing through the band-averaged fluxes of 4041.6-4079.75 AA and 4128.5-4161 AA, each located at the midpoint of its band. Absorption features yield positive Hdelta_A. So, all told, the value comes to -1.1 AA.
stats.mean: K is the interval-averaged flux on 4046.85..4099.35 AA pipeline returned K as 8.36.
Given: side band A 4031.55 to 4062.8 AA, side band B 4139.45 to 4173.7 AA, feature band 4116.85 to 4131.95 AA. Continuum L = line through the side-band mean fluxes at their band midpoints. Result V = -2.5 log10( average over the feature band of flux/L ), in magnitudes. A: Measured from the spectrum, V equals -0.04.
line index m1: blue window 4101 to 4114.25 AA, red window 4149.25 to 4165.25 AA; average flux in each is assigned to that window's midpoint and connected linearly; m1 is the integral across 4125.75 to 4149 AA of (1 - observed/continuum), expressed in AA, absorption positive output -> 0.4 AA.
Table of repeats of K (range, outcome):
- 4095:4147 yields 8.32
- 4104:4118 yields 8.53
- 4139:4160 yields 8.25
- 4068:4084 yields 8.5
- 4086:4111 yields 8.21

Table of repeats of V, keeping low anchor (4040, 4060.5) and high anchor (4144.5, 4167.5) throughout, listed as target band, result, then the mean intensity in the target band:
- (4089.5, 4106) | 0.03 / 8.07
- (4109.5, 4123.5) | -0.06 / 8.89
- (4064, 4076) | -0.05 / 8.45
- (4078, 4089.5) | -0.09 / 8.88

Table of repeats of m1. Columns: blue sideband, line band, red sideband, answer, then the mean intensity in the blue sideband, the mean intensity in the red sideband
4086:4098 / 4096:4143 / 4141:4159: 0.8 AA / 8.73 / 8.21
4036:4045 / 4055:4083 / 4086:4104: -0.6 AA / 7.72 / 8.3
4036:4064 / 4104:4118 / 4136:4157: -0.7 AA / 7.94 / 8.2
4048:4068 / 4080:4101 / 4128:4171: -1.0 AA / 8.03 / 8.51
